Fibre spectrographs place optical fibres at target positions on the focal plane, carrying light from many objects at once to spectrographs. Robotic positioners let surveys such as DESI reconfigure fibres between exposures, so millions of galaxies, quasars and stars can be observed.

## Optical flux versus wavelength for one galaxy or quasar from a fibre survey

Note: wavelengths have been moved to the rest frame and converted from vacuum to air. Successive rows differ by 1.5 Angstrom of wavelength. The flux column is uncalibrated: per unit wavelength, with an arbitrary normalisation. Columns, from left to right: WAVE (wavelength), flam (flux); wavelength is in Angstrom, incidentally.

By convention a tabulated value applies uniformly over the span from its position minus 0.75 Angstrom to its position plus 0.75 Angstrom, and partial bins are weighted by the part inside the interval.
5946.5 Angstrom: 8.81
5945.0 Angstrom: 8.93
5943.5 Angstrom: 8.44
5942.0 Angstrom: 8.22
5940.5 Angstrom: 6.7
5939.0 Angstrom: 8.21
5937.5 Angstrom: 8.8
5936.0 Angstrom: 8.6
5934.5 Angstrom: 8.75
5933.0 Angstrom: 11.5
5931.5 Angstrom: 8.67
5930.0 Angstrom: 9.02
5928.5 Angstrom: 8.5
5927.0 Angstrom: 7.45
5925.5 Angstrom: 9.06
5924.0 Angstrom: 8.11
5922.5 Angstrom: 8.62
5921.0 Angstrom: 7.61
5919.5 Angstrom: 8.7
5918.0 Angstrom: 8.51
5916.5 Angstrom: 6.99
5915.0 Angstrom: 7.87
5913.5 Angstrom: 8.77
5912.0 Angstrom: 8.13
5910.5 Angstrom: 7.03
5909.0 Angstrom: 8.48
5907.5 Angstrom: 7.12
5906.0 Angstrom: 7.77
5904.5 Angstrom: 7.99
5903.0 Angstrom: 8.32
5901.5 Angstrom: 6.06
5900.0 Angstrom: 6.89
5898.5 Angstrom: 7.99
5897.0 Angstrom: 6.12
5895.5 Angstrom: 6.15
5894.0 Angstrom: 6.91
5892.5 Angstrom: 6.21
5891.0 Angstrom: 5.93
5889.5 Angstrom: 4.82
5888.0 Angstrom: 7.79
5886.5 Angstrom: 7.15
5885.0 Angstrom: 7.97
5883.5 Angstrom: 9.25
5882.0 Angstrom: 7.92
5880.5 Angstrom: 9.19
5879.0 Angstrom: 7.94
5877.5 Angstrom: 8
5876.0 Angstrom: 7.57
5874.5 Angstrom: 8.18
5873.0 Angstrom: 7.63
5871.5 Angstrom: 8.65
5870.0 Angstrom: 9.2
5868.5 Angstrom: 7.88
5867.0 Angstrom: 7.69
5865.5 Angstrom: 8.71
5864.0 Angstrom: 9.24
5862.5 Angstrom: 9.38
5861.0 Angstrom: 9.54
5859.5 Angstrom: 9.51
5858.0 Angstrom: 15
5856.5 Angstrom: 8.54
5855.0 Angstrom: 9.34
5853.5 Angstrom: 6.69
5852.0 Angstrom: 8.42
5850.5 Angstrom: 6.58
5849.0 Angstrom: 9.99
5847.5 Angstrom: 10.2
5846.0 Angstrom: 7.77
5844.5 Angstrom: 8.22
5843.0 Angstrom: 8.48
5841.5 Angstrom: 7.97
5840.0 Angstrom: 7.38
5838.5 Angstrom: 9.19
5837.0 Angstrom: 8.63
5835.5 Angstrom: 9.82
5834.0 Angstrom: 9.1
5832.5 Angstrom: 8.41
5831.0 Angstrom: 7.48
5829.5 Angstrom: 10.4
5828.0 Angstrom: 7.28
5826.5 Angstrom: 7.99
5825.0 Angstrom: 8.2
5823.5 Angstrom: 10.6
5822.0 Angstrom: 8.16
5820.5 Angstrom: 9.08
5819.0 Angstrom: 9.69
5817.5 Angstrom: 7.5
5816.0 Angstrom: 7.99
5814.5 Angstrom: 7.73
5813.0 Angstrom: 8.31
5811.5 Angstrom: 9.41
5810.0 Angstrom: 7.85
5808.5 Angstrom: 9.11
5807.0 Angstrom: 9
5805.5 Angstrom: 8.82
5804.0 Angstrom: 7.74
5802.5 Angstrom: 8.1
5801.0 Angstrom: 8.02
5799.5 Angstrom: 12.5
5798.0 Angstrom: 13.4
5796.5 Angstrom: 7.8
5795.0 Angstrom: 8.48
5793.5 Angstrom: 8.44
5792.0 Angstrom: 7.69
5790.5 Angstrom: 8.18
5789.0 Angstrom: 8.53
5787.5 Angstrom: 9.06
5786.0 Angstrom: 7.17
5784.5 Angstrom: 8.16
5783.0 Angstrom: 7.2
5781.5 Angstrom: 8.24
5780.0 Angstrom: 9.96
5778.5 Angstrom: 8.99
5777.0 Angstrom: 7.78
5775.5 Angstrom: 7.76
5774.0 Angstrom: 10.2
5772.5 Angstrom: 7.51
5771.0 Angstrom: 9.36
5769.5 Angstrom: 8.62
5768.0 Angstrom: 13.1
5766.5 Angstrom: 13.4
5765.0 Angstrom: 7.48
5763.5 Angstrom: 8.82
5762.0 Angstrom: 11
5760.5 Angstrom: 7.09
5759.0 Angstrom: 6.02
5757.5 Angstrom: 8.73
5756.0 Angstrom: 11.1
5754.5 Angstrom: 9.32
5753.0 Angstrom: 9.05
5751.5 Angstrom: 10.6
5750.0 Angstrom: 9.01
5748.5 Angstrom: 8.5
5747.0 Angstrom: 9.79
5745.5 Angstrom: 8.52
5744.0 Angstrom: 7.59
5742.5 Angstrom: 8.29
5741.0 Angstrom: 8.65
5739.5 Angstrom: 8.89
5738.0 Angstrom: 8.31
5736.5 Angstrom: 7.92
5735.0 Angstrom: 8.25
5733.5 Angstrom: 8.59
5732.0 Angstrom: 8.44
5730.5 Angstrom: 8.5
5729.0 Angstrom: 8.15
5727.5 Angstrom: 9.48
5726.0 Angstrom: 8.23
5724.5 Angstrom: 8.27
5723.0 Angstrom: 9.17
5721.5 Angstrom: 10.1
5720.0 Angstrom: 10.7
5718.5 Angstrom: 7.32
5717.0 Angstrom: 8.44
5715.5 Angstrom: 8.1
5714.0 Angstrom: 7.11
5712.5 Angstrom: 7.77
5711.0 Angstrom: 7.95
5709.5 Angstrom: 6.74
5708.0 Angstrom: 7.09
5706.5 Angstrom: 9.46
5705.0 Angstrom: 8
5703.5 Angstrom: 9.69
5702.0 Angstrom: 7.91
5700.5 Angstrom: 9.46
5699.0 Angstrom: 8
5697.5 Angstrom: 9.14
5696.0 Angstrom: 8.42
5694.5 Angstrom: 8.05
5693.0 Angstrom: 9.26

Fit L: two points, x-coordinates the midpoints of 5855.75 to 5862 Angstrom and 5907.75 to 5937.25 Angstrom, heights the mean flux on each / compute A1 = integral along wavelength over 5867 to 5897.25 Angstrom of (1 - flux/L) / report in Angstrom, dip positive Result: 7.00 Angstrom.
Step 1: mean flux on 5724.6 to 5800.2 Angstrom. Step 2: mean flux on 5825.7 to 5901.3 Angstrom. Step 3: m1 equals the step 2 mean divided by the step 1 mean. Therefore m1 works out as 0.9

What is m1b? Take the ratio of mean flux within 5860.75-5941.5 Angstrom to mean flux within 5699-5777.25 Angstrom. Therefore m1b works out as 0.91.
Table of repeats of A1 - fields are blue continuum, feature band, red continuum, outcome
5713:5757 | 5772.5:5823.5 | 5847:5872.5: 1.4 Angstrom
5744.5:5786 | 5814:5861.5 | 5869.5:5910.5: -3.7 Angstrom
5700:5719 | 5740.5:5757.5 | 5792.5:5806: -1.1 Angstrom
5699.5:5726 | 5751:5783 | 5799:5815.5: -2.2 Angstrom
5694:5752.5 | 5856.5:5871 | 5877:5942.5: -2.7 Angstrom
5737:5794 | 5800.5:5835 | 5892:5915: -1.1 Angstrom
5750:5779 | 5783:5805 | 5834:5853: 0.6 Angstrom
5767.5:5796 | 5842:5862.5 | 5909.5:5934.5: -1.4 Angstrom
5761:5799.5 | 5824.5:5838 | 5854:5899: 0.0 Angstrom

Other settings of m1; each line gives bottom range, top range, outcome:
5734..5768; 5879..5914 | 0.82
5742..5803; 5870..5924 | 0.85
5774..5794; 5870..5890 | 0.95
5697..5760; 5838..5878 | 1.02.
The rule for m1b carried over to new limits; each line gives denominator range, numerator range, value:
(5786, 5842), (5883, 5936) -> 0.89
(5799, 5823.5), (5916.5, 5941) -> 0.98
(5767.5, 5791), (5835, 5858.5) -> 1.01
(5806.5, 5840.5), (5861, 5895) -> 0.92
